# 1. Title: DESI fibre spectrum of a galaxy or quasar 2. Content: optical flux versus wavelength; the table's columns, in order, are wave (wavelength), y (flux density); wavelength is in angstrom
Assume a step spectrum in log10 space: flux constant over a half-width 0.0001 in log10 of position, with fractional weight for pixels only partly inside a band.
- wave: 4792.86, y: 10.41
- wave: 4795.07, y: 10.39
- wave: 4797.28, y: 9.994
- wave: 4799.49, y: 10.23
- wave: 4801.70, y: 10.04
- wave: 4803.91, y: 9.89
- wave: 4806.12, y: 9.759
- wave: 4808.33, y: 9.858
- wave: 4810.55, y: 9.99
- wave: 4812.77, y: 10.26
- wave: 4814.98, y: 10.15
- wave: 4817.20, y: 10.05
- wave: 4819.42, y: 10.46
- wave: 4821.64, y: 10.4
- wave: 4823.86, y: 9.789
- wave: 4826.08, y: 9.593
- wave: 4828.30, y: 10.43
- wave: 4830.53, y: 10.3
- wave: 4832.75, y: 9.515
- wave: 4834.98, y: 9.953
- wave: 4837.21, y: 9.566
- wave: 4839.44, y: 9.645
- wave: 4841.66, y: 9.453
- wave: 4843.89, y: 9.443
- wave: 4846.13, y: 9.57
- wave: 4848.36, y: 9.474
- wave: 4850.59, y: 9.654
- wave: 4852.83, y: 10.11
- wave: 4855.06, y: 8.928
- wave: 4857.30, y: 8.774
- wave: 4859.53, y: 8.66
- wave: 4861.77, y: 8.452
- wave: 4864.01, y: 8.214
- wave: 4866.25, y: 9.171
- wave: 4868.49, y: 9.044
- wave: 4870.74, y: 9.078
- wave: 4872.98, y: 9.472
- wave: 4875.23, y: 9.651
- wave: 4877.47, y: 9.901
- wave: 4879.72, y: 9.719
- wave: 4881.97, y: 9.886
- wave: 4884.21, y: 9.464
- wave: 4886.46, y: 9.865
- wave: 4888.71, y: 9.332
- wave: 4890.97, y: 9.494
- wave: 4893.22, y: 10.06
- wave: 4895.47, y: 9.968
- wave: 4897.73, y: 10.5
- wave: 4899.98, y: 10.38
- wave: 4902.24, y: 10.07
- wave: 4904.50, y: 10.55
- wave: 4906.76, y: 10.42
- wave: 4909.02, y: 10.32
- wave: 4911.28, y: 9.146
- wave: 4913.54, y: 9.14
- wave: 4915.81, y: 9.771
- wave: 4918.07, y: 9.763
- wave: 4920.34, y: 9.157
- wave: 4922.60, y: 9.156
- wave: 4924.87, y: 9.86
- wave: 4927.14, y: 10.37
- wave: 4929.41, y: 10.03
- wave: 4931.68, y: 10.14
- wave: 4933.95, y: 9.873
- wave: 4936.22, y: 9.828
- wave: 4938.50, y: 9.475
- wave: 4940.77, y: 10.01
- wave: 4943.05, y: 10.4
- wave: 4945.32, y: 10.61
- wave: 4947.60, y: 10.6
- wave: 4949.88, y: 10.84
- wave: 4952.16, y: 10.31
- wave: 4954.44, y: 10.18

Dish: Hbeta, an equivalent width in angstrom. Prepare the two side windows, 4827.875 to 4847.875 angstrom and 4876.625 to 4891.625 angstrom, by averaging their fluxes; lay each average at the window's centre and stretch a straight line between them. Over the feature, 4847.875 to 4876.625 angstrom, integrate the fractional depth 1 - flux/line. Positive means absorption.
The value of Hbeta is 1.7 angstrom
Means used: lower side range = 9.73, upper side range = 9.66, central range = 9.13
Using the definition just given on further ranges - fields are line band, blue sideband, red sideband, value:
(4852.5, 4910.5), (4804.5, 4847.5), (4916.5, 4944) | 1.6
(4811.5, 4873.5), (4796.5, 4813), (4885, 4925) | 2.3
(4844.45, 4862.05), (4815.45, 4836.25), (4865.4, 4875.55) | 0.6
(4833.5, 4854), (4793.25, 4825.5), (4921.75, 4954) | 0.9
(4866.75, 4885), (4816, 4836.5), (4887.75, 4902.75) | 0.9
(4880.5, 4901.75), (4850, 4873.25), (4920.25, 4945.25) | -1.1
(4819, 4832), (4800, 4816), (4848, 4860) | -0.5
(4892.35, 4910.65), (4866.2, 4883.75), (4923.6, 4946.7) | -0.9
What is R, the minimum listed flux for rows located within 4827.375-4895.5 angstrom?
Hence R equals 8.214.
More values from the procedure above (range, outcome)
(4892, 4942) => 9.14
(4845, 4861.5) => 8.66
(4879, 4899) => 9.332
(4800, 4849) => 9.443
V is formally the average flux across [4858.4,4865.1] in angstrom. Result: 8.45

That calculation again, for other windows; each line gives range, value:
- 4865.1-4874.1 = 9.19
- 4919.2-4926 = 9.39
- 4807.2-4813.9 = 10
